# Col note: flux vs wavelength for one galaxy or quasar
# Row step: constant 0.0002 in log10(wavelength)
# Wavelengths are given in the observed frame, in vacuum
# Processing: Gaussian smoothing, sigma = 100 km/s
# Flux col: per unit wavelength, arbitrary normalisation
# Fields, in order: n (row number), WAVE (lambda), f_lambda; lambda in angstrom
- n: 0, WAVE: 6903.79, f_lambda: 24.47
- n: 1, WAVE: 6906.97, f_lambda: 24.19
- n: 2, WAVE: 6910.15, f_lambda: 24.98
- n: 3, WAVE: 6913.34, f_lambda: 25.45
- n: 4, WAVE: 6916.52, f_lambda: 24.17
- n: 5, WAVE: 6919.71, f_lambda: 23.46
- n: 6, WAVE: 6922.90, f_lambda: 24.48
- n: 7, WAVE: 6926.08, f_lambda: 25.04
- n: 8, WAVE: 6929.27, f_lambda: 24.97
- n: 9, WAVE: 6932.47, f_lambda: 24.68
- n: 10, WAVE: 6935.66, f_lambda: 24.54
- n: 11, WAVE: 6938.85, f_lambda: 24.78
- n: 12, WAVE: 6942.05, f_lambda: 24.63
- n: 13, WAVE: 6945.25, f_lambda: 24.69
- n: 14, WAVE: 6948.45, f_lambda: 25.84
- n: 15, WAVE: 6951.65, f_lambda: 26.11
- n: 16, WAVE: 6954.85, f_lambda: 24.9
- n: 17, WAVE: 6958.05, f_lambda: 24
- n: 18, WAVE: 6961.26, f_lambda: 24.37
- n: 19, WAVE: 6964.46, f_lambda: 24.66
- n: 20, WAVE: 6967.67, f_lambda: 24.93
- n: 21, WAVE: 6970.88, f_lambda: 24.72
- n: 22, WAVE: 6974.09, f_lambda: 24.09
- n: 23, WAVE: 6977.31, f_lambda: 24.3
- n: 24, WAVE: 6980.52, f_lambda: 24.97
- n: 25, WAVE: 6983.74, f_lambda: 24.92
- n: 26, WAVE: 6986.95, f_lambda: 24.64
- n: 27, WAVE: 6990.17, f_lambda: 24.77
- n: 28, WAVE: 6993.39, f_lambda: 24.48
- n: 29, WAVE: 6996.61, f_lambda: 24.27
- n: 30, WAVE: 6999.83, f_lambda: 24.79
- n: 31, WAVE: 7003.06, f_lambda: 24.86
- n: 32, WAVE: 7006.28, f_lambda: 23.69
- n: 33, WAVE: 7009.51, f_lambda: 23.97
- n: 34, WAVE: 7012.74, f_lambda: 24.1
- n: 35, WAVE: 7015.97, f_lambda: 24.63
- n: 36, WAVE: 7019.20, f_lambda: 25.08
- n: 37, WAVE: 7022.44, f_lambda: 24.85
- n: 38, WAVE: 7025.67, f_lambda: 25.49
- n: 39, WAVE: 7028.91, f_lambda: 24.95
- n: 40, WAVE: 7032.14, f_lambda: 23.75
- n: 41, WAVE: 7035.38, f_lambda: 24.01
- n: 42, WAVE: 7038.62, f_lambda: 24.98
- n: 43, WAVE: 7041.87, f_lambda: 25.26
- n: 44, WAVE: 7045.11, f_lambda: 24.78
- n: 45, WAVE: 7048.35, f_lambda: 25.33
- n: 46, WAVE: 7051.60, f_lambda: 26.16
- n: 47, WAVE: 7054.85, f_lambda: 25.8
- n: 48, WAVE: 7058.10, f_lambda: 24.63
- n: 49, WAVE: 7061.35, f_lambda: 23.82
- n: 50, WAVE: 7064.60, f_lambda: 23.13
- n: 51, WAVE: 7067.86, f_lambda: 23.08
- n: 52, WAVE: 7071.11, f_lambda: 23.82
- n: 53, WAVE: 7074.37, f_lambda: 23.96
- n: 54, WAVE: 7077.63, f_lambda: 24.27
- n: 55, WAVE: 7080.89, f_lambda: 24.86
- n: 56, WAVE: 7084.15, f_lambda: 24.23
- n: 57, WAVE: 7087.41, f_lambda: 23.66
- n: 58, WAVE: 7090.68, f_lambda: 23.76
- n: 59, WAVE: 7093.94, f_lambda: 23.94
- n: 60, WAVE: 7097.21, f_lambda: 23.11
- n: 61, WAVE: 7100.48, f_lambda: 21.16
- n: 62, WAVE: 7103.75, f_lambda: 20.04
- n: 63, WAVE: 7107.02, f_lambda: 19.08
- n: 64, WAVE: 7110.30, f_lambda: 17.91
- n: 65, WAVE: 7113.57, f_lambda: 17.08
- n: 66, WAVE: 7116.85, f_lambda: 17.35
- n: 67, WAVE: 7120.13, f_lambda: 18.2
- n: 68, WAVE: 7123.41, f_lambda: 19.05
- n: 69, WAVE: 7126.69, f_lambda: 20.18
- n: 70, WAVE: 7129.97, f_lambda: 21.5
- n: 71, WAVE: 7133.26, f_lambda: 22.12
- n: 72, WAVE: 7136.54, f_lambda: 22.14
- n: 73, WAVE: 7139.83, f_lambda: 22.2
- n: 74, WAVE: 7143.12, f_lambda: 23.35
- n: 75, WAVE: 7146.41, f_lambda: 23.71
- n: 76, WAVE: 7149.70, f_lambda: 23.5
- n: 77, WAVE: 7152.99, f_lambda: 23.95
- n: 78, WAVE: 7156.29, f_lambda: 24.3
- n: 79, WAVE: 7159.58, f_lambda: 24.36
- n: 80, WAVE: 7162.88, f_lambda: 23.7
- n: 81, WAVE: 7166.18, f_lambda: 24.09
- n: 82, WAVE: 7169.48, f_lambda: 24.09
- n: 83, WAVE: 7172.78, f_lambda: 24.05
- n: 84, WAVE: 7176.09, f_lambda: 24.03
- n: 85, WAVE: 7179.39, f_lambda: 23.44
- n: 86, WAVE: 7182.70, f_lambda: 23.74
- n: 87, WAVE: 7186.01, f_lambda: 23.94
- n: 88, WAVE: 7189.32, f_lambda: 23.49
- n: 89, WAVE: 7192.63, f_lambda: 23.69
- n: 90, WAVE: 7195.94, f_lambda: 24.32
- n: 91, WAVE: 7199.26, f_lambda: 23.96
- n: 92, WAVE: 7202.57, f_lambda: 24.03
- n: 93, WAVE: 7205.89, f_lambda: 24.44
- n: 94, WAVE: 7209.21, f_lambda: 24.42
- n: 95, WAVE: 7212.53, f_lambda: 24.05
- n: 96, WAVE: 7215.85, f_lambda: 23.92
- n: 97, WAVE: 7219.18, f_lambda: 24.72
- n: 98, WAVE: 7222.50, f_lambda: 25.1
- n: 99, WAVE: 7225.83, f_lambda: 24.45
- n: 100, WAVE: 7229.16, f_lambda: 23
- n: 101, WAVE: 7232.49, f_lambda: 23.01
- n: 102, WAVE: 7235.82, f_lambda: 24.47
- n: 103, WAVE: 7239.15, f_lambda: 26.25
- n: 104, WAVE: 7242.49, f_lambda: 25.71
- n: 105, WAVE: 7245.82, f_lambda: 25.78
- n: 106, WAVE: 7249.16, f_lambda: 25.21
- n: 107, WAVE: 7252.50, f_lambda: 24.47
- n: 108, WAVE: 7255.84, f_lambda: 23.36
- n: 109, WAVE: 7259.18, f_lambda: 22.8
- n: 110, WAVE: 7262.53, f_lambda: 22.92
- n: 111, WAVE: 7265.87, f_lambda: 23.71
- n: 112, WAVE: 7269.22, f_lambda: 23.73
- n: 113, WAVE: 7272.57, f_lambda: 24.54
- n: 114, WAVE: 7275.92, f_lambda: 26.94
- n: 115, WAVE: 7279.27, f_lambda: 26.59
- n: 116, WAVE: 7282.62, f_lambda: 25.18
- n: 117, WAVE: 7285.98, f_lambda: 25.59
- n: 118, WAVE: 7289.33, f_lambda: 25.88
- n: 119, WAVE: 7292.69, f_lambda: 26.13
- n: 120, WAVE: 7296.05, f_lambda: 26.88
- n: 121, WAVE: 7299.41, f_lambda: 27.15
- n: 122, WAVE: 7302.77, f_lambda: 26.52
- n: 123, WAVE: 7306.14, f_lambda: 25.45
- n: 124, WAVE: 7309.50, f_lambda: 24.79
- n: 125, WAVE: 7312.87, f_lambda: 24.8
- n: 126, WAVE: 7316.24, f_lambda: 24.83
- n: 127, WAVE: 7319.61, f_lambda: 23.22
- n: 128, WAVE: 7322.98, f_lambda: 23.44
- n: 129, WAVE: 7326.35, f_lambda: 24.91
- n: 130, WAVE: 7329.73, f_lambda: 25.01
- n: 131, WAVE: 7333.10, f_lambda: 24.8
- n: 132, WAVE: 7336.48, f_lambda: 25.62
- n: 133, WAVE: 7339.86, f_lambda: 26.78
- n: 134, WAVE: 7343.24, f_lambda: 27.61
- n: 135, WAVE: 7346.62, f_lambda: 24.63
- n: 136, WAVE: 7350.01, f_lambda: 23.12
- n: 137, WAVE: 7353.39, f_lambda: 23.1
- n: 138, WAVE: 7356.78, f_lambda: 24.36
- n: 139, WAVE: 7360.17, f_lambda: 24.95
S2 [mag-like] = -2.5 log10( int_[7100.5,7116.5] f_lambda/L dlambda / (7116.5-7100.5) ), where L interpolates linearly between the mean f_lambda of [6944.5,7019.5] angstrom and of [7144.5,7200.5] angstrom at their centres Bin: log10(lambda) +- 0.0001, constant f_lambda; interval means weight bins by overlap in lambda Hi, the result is 0.278 mag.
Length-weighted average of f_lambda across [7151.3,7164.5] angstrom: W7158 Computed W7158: 24.1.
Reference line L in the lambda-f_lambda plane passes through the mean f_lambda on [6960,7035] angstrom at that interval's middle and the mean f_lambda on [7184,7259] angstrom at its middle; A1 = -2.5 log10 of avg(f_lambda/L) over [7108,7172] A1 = 0.13 mag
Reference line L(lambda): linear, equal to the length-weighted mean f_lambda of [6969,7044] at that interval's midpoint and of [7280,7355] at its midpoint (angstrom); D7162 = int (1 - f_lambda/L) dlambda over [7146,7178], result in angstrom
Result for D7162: 1.2 angstrom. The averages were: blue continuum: 24.6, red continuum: 25.3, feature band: 24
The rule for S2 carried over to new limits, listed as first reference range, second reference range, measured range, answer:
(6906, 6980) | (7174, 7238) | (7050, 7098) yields 0.01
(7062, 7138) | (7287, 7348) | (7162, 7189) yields -0.04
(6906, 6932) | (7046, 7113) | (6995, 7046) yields -0.04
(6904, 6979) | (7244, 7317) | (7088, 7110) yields 0.15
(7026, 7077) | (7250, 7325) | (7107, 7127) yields 0.33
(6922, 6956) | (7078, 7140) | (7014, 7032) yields -0.08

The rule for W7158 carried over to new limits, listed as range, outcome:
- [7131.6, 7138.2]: 22.1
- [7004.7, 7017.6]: 24.1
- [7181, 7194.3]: 23.7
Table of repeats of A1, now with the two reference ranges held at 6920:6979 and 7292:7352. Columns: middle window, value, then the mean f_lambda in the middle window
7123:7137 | 0.19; 21.1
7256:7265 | 0.10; 23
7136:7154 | 0.08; 23.2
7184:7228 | 0.04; 24.2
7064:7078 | 0.06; 23.6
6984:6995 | 0.01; 24.7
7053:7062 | 0.00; 24.9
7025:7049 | 0.00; 24.8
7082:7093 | 0.04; 23.9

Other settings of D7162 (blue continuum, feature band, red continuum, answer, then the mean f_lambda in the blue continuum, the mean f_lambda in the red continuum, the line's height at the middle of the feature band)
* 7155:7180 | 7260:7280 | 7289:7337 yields 0.3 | 24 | 25.3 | 24.9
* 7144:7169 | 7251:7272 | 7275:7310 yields 1.7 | 23.9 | 26.1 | 25.6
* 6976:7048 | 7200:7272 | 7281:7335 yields 2.5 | 24.6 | 25.3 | 25.1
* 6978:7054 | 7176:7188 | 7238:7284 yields 0.5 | 24.7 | 24.8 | 24.8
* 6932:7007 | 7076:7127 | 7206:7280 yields 7.2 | 24.7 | 24.5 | 24.6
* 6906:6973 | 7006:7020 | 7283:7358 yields 0.3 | 24.7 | 25.2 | 24.8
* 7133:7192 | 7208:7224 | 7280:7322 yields -0.1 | 23.6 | 25.5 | 24.3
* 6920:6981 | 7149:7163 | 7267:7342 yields 0.6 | 24.7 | 25.4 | 25.1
